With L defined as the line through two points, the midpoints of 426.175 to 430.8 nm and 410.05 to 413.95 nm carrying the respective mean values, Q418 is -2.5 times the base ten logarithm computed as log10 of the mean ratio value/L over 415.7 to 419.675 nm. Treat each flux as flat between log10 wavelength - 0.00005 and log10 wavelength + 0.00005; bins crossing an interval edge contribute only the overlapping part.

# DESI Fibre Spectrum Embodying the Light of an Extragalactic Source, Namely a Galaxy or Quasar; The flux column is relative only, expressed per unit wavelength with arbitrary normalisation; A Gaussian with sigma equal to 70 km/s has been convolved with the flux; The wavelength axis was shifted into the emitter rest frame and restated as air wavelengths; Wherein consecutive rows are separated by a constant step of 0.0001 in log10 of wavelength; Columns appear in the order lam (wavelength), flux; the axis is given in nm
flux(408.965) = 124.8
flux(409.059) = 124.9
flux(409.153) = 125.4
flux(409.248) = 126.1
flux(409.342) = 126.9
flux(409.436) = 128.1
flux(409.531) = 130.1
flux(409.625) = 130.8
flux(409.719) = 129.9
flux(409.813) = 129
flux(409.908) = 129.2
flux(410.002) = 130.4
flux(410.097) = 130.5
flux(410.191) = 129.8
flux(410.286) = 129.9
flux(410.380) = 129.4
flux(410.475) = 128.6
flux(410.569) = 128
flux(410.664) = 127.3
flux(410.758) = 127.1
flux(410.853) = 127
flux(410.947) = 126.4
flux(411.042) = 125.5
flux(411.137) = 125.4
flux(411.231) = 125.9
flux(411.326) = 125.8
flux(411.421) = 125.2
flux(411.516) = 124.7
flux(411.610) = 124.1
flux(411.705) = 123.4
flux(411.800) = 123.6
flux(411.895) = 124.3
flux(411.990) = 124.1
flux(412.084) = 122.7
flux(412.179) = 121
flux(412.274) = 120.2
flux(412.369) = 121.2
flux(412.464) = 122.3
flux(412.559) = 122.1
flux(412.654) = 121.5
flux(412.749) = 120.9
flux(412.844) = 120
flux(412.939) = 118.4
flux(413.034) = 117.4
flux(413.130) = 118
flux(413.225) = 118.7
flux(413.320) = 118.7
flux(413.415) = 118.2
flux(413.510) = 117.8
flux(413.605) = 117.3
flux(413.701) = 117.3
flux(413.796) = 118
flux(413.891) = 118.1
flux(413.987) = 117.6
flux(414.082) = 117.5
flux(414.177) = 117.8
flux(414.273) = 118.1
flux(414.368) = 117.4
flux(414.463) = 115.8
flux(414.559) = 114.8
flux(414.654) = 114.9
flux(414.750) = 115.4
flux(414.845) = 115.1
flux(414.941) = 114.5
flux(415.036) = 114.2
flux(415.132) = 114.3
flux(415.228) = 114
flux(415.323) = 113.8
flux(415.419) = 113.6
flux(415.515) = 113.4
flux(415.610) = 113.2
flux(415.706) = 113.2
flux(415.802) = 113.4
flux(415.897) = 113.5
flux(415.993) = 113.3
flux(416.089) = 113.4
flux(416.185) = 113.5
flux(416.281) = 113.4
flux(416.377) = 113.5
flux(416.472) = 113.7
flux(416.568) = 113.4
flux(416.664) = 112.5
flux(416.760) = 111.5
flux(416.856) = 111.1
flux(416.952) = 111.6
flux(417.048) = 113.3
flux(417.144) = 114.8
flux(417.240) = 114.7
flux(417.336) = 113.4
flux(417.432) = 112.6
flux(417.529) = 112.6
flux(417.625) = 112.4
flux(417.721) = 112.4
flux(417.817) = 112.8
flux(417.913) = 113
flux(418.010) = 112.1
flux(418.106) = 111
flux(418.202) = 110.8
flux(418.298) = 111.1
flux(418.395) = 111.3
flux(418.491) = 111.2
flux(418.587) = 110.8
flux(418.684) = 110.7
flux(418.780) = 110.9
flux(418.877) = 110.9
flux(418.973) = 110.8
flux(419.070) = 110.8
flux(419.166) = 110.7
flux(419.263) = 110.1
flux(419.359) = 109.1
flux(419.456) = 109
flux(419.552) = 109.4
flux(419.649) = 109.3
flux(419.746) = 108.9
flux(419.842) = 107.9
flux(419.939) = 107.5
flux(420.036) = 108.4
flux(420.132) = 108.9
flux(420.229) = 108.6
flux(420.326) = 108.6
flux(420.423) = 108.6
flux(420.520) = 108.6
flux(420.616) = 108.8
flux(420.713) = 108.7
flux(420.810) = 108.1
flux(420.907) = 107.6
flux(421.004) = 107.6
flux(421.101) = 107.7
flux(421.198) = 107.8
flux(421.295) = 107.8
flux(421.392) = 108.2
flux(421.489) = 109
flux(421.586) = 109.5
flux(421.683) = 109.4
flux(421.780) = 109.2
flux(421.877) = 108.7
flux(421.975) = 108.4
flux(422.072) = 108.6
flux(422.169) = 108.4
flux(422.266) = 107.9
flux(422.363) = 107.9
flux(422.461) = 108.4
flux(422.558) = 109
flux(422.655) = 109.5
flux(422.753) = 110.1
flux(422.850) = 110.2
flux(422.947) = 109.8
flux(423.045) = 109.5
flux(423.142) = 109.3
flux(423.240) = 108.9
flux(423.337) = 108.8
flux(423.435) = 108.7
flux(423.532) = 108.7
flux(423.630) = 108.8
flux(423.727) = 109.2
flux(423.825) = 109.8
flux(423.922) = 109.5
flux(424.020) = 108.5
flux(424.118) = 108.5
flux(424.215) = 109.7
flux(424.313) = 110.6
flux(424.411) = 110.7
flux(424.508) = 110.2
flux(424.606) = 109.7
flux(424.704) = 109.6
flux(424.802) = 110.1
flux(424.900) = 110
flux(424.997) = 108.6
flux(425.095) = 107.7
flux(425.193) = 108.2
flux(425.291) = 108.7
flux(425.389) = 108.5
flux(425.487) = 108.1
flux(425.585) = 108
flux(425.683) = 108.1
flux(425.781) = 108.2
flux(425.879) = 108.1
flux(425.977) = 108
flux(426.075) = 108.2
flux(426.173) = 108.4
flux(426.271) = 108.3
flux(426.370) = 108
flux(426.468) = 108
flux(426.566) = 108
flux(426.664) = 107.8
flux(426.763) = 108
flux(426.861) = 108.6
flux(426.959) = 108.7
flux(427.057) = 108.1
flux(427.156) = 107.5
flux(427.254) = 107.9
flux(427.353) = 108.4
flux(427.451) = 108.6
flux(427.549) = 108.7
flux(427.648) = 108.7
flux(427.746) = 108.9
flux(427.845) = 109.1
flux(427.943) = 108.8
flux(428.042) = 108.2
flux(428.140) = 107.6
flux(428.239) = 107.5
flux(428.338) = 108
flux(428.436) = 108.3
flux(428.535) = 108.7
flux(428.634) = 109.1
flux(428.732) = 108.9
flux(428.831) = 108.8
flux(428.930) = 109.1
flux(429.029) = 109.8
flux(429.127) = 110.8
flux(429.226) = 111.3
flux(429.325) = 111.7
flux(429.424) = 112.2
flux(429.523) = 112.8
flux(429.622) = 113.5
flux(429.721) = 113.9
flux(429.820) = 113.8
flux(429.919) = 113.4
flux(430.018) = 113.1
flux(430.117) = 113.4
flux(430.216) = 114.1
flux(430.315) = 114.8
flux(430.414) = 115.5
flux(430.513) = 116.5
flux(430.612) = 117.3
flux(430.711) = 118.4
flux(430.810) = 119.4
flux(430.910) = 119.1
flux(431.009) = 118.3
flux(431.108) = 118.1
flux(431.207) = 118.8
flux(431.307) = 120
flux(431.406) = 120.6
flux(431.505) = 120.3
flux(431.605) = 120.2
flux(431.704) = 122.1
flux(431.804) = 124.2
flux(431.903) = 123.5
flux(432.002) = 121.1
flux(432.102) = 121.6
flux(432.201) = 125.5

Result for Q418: 0.06 mag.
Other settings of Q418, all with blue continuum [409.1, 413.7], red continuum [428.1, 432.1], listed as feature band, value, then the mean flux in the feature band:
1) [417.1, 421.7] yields 0.10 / 110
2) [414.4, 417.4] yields 0.08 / 114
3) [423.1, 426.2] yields 0.08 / 109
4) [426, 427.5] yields 0.08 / 108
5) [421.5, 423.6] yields 0.09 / 109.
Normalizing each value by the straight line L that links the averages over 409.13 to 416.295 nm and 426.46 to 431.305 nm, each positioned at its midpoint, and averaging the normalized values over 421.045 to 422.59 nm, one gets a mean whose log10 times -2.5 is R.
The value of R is 0.070 mag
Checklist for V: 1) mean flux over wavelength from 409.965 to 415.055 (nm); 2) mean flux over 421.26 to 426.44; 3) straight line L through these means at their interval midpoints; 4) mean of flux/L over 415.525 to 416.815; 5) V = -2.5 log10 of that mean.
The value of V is 0.04 mag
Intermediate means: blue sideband 122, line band 113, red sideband 109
